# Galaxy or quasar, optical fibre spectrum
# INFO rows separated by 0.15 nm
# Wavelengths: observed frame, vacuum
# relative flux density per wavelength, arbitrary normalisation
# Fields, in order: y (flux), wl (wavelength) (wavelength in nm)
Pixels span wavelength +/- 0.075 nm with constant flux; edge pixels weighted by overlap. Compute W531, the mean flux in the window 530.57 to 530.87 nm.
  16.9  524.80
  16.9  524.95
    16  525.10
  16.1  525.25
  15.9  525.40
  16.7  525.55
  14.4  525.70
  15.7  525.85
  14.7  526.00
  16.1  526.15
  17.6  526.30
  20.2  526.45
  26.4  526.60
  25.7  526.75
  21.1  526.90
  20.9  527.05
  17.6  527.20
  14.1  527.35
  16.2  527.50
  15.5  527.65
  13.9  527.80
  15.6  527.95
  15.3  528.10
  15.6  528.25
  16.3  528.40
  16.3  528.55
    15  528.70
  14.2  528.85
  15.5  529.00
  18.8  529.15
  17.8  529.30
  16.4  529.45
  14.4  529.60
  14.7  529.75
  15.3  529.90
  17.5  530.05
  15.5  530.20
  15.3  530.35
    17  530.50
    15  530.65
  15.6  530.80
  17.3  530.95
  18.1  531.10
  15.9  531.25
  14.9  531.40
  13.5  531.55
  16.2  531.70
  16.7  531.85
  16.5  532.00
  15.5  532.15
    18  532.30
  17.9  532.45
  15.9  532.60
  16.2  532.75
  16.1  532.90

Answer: 15.3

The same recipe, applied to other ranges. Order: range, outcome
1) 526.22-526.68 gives 21.4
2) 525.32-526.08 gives 15.5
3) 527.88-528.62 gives 15.8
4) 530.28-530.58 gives 16.1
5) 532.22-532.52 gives 17.9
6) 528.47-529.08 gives 15.3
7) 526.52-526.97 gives 24.4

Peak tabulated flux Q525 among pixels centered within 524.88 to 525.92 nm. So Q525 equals 16.9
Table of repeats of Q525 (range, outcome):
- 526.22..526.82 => 26.4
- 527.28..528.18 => 16.2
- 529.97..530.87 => 17.5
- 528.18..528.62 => 16.3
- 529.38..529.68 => 16.4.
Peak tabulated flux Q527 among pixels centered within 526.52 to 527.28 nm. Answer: 26.4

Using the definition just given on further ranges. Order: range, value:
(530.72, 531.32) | 18.1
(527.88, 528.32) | 15.6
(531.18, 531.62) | 15.9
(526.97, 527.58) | 20.9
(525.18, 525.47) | 16.1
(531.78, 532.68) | 18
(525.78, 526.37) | 17.6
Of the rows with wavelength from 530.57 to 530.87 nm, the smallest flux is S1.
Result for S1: 15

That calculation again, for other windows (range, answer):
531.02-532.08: 13.5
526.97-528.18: 13.9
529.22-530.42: 14.4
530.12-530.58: 15.3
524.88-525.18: 16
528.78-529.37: 14.2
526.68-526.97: 21.1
